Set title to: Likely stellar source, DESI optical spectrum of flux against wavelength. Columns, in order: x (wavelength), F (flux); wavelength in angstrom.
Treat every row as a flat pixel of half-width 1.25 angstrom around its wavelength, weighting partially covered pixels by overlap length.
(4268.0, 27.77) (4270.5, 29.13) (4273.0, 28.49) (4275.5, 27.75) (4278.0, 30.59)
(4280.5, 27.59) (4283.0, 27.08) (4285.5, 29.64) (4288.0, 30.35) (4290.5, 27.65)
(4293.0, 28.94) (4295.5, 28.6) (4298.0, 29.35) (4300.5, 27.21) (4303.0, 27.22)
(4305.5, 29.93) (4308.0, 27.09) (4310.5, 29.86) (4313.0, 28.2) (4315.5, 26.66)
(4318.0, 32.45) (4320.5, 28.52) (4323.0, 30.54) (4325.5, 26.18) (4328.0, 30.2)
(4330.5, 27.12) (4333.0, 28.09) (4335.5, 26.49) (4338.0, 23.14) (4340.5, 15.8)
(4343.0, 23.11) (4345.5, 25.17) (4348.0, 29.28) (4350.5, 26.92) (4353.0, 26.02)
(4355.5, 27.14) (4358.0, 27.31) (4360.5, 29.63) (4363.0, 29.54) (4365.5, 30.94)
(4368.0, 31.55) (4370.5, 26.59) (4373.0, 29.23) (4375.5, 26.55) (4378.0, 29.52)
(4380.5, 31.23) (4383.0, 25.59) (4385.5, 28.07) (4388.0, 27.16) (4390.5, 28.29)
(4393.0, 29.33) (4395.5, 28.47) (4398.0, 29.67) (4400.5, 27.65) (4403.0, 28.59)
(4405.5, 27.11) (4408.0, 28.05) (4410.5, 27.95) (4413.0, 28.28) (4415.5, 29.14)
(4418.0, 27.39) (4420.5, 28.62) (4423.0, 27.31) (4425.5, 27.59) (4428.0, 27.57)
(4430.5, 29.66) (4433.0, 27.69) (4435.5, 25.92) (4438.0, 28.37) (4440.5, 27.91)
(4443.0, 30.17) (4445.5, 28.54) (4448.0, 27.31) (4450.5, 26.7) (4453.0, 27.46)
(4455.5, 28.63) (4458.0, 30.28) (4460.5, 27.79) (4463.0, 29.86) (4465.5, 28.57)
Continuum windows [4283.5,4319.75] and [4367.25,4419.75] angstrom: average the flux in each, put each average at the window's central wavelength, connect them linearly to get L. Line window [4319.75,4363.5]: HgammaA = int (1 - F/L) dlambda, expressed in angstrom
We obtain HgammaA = 3.0 angstrom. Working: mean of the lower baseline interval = 28.8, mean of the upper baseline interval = 28.3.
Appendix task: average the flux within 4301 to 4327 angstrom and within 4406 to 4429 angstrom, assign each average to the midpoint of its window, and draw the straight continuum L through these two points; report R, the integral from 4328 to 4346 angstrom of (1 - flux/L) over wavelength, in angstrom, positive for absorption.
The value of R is 2.5 angstrom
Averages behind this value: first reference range 28.6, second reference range 28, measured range 24.5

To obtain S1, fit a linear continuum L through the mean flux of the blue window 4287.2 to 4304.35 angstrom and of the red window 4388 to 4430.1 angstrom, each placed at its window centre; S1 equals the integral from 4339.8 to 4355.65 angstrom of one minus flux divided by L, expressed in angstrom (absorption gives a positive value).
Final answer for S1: 1.9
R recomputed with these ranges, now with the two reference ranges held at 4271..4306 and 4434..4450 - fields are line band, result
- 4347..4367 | 0.0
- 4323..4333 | 0.1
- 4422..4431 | 0.0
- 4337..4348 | 2.2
